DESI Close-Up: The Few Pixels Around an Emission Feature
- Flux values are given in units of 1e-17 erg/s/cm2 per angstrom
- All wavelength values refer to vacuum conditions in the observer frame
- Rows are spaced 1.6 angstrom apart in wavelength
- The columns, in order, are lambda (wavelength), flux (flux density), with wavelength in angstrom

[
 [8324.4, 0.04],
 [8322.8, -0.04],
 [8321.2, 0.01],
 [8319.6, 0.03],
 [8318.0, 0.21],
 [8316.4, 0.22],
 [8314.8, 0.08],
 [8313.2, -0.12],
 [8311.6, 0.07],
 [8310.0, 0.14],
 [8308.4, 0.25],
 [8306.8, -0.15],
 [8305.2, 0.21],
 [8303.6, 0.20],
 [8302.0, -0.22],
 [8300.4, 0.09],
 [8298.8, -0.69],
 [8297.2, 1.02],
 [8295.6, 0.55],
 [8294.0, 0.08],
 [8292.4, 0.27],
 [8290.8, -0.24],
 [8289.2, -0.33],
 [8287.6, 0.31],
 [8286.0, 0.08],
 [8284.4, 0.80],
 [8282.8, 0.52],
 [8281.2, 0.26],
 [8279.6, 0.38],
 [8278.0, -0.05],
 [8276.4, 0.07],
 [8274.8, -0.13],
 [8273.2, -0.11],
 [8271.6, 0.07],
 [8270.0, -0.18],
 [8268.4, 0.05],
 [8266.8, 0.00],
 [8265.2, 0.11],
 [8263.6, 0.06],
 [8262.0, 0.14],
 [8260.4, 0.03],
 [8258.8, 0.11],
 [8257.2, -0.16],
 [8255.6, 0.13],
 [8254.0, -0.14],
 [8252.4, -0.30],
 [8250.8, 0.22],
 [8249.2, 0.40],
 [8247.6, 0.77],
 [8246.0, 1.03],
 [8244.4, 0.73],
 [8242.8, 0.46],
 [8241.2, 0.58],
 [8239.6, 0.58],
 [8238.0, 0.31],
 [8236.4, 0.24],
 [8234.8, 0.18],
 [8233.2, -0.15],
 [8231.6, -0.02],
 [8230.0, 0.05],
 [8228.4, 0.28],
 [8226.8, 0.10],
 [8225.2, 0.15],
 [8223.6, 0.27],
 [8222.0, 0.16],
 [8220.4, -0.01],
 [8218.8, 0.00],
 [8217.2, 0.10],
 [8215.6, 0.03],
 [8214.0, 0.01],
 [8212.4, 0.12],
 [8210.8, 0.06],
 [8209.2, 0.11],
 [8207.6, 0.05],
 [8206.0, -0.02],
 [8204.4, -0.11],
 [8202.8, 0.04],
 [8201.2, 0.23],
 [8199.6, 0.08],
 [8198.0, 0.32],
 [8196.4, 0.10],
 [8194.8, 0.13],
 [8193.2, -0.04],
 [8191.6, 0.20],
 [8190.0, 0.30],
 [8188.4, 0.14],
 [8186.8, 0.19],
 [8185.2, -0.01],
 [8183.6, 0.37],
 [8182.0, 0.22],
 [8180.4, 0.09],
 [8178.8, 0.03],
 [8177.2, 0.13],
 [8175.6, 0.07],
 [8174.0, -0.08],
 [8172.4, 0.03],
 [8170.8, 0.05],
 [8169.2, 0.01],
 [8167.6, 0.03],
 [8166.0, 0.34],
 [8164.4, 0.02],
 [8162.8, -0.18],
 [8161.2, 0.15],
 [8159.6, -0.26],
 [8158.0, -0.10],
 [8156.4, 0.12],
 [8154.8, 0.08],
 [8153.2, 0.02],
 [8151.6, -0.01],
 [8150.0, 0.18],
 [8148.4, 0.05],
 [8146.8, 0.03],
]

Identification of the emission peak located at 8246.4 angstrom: [O II] 3727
